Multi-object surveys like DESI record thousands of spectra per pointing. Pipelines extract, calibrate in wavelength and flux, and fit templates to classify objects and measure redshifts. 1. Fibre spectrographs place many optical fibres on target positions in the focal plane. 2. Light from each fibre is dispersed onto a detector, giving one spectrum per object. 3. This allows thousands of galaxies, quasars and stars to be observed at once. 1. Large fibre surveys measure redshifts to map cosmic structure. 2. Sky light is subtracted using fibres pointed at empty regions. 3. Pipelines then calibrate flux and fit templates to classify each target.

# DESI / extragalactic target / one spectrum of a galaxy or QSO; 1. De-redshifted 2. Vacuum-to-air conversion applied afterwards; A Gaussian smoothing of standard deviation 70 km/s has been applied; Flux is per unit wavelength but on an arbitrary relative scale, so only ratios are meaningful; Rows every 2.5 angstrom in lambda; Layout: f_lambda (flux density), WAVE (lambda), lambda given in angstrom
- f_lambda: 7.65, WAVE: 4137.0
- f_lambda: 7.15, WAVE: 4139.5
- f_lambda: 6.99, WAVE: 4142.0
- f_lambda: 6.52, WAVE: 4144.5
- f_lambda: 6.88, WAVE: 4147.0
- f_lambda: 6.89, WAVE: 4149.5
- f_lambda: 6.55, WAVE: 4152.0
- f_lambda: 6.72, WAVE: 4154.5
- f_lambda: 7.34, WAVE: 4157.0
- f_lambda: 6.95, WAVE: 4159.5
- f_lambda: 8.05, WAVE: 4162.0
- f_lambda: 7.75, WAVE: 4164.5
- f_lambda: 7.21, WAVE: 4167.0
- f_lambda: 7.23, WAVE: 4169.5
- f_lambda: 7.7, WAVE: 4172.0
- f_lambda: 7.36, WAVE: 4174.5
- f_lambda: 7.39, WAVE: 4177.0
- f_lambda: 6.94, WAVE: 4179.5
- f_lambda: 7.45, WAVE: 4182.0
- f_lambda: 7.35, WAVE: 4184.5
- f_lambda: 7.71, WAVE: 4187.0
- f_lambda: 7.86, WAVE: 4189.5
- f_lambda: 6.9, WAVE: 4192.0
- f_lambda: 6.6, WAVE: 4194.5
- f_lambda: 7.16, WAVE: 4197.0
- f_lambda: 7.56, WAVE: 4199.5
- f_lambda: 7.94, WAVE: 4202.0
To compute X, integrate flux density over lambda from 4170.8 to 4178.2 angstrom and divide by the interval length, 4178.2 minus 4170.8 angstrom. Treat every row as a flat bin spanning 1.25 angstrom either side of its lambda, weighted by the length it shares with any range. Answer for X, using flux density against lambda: 7.48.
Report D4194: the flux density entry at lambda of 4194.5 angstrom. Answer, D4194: 6.6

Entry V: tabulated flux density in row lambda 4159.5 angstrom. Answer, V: 6.95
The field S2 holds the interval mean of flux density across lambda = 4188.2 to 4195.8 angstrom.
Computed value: 7.12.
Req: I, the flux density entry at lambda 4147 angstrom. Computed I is 6.88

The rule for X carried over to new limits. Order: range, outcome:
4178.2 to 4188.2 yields 7.36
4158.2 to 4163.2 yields 7.49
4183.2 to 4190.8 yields 7.63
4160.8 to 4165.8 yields 7.89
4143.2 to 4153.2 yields 6.71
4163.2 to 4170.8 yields 7.4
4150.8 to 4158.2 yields 6.87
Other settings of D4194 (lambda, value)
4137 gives 7.65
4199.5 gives 7.56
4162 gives 8.05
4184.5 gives 7.35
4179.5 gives 6.94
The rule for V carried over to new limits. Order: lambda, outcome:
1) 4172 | 7.7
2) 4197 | 7.16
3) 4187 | 7.71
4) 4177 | 7.39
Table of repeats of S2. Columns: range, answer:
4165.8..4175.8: 7.38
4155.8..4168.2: 7.46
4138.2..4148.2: 6.89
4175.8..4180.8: 7.17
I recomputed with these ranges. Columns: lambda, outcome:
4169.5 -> 7.23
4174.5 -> 7.36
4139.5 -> 7.15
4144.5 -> 6.52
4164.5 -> 7.75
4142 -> 6.99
